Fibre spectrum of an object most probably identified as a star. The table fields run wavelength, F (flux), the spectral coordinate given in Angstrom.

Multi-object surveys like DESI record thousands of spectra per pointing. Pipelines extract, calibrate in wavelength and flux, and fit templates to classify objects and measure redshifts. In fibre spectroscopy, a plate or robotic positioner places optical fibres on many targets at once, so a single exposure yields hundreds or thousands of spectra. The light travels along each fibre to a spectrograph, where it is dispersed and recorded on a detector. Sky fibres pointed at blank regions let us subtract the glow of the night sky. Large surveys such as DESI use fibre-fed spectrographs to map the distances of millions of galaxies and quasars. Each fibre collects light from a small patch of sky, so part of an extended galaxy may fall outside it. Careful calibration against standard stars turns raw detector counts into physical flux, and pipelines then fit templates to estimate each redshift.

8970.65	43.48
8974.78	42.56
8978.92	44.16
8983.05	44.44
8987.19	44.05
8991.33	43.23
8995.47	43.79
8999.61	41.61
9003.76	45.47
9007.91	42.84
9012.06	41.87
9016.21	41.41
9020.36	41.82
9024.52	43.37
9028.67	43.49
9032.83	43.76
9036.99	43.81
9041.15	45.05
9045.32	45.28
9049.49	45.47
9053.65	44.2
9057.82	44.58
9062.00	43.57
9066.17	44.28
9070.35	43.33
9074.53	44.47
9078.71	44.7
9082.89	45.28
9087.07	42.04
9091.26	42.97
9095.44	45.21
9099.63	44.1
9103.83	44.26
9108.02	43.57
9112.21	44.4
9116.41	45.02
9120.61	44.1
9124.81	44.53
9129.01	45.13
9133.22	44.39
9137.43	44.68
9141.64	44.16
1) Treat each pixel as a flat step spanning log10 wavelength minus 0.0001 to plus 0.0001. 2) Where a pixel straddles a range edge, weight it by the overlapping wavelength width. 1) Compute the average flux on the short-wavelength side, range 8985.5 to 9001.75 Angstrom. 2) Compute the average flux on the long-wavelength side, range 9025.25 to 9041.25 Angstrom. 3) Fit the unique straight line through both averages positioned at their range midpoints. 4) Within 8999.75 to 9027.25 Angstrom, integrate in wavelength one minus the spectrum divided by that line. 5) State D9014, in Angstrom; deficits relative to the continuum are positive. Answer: 0.50 Angstrom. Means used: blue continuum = 43.2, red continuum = 43.9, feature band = 42.7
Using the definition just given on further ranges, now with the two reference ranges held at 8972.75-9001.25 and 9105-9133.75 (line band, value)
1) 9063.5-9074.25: 0.0 Angstrom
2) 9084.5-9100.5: 0.2 Angstrom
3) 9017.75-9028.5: 0.3 Angstrom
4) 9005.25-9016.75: 0.3 Angstrom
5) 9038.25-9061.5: -0.5 Angstrom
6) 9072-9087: -0.1 Angstrom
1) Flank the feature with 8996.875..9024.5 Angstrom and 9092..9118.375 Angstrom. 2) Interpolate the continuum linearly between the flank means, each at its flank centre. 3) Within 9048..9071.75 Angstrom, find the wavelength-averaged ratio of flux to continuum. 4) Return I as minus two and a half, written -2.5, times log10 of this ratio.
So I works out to -0.02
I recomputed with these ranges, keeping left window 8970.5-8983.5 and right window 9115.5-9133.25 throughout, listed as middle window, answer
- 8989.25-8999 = 0.01 mag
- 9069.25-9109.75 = 0.01 mag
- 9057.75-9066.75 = 0.00 mag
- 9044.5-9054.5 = -0.02 mag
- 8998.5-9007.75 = 0.01 mag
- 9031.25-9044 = -0.01 mag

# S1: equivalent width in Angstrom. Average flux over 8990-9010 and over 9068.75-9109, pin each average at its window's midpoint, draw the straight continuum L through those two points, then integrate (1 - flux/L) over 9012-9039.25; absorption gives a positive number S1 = 0.4 Angstrom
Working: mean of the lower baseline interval 43.4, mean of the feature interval 42.9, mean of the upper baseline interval 44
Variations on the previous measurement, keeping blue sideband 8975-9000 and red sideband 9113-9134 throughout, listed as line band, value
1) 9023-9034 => 0.10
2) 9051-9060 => -0.07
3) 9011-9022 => 0.54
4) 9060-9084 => 0.00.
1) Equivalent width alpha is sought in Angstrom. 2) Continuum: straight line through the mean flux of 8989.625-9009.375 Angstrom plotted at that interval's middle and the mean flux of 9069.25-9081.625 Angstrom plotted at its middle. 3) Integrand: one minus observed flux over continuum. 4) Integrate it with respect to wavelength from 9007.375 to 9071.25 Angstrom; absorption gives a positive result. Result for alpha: 0.3 Angstrom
